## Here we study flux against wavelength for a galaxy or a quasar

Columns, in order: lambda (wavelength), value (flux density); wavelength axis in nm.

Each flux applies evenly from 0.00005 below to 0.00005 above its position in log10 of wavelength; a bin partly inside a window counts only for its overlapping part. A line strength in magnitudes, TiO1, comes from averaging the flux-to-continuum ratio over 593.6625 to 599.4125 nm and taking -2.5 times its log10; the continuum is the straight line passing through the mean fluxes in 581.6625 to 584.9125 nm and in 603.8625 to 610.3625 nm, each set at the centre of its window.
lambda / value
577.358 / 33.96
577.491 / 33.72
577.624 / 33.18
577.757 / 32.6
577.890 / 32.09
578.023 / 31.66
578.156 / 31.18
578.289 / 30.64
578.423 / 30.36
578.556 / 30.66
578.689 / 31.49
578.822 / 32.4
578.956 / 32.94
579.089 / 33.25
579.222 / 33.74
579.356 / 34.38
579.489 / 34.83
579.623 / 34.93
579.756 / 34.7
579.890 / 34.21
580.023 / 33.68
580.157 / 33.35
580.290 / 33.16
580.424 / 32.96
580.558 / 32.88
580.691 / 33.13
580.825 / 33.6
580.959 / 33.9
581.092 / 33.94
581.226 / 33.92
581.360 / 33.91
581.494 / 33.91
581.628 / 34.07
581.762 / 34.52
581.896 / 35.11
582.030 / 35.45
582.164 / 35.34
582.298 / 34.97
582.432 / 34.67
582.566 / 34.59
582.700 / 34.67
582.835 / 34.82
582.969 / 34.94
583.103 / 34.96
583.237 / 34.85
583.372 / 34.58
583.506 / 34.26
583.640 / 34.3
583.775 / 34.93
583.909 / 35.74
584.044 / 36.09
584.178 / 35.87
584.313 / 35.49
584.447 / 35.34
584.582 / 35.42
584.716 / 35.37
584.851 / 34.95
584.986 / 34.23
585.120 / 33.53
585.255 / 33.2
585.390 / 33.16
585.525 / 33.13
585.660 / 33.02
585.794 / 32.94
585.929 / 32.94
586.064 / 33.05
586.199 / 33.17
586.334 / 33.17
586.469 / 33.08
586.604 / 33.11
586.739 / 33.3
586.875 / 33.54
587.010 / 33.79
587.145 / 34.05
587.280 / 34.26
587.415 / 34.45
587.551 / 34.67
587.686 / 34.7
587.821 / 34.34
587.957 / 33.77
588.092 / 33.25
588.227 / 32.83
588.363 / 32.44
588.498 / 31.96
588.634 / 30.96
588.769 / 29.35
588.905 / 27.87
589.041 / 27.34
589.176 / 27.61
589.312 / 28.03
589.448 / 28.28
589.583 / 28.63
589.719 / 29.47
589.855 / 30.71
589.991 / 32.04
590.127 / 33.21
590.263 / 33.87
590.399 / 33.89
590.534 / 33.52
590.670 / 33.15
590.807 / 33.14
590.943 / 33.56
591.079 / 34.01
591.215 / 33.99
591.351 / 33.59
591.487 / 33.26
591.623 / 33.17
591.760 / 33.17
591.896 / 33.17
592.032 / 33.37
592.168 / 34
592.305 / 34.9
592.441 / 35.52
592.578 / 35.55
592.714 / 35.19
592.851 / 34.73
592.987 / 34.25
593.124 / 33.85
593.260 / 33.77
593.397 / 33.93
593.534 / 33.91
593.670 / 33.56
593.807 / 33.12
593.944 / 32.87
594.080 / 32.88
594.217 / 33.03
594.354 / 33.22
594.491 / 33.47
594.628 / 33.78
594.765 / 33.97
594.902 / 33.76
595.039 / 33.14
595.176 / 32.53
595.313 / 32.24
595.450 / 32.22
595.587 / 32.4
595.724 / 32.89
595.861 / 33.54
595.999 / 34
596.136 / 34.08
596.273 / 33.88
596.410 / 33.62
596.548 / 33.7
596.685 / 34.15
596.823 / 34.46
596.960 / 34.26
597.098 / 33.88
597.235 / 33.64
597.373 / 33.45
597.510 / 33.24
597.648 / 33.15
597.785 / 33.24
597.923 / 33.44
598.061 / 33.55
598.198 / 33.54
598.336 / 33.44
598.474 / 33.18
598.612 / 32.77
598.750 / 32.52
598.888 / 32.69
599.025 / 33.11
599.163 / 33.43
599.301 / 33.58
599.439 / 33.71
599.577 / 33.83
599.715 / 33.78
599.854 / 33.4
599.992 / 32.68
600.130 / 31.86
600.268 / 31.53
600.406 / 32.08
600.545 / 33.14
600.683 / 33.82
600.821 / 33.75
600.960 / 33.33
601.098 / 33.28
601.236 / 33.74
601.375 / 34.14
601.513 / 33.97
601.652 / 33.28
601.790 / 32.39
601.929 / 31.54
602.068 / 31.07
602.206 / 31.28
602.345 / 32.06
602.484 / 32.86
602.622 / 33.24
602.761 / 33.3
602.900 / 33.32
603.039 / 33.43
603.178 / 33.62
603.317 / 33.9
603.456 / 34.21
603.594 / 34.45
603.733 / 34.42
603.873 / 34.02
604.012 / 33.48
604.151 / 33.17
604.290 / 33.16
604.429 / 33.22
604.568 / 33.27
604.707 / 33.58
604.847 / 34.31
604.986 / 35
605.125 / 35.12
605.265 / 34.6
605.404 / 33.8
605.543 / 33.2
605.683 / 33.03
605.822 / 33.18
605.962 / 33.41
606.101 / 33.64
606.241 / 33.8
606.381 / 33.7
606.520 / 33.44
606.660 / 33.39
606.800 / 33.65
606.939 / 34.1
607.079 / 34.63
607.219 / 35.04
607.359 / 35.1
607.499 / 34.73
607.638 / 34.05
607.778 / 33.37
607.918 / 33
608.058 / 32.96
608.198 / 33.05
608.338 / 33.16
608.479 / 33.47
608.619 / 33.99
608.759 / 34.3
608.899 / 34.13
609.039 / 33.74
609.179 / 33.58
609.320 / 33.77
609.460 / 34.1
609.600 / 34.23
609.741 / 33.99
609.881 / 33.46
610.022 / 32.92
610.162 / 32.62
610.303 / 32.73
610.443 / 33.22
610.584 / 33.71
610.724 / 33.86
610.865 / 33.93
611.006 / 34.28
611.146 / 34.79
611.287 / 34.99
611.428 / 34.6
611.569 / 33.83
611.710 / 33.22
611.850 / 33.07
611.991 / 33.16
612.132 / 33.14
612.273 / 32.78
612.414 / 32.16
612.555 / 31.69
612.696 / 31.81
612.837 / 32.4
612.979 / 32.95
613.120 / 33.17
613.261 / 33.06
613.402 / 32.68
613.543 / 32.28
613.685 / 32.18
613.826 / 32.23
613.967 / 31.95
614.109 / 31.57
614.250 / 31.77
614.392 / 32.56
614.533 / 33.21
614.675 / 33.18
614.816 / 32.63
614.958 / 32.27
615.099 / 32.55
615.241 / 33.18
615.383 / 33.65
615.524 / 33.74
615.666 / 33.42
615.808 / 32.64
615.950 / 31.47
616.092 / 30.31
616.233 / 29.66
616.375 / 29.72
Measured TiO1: 0.03 mag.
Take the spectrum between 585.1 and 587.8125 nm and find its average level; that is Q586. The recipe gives 33.5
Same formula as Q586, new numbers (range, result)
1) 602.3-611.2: 33.7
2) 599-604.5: 33.2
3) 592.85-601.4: 33.4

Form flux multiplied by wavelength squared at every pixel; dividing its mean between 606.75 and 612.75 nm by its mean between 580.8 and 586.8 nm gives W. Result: 1.1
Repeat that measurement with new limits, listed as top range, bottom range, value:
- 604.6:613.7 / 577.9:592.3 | 1.09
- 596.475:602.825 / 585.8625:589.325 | 1.07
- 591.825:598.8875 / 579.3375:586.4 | 1.02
